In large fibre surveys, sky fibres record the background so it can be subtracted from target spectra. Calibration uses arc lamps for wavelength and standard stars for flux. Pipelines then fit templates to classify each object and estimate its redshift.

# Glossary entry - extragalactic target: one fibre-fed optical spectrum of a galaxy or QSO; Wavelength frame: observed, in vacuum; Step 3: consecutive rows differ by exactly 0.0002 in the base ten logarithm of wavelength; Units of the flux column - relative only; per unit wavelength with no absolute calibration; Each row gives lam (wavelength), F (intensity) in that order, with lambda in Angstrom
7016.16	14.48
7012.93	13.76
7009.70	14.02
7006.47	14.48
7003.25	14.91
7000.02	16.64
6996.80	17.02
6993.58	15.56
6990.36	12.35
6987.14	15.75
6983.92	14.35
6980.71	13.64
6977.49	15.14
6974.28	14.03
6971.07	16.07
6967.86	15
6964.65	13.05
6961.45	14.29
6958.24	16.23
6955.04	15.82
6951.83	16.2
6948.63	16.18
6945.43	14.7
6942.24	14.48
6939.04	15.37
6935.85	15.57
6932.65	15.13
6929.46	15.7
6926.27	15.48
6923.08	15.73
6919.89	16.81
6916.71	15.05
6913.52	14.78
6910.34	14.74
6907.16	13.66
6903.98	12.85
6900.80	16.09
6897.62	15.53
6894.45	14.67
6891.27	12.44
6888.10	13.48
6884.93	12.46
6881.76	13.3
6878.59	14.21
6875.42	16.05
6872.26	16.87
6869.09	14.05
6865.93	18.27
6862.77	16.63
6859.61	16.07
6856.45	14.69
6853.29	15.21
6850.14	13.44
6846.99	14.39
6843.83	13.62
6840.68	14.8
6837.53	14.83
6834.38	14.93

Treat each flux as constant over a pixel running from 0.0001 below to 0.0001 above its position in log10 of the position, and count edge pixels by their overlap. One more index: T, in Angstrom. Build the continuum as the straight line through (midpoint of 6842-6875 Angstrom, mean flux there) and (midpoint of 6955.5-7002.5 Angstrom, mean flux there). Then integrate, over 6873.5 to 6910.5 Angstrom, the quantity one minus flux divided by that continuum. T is 2.7 Angstrom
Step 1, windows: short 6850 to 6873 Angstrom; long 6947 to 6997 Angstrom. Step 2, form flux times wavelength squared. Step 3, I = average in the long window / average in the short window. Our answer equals 1.0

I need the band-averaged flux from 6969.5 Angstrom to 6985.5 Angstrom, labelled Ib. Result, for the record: 14.6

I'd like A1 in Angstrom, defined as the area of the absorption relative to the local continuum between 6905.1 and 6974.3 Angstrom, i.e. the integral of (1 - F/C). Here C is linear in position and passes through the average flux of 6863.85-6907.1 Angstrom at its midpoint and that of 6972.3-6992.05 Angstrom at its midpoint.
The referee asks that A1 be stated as -3.76 Angstrom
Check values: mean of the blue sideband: 14.6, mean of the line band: 15.2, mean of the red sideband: 14.2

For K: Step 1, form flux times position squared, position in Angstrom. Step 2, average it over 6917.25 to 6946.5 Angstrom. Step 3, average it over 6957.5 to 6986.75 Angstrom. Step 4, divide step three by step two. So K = 0.96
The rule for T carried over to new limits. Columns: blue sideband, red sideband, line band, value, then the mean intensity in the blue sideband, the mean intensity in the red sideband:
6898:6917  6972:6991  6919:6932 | -1.2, 14.6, 14.4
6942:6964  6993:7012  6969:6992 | 1.3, 15.4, 15.4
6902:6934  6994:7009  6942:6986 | 1.1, 15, 15.6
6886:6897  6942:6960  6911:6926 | -1.0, 13.7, 15.7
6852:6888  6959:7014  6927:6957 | -1.1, 15.2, 14.7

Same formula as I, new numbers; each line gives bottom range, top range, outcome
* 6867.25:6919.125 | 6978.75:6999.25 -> 1.06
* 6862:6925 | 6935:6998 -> 1.03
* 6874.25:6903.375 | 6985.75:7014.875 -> 1.09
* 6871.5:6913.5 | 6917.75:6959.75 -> 1.11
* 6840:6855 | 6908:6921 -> 1.09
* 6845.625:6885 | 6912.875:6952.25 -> 1.04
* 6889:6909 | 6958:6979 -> 1.06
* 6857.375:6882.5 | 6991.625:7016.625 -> 1.00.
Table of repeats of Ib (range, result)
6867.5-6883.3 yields 14.9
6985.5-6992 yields 14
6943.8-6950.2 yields 15.4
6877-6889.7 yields 13.4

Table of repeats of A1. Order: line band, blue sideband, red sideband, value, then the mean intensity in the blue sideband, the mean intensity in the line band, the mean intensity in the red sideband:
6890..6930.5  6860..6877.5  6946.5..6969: 2.3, 16.3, 14.9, 15.2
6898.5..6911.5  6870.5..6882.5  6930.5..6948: 0.7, 15.2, 14.4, 15.1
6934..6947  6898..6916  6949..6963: 0.2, 14.5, 15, 15.7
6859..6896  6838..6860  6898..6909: -1.0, 14.5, 14.8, 14.4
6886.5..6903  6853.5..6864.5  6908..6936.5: 1.2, 15.8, 14.4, 15.4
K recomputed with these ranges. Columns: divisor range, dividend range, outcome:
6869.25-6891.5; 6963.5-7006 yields 1.08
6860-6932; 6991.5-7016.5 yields 1.04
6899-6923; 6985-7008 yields 1.05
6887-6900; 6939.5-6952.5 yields 1.10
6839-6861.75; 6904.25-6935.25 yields 1.05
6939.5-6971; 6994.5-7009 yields 1.05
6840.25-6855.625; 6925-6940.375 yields 1.11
